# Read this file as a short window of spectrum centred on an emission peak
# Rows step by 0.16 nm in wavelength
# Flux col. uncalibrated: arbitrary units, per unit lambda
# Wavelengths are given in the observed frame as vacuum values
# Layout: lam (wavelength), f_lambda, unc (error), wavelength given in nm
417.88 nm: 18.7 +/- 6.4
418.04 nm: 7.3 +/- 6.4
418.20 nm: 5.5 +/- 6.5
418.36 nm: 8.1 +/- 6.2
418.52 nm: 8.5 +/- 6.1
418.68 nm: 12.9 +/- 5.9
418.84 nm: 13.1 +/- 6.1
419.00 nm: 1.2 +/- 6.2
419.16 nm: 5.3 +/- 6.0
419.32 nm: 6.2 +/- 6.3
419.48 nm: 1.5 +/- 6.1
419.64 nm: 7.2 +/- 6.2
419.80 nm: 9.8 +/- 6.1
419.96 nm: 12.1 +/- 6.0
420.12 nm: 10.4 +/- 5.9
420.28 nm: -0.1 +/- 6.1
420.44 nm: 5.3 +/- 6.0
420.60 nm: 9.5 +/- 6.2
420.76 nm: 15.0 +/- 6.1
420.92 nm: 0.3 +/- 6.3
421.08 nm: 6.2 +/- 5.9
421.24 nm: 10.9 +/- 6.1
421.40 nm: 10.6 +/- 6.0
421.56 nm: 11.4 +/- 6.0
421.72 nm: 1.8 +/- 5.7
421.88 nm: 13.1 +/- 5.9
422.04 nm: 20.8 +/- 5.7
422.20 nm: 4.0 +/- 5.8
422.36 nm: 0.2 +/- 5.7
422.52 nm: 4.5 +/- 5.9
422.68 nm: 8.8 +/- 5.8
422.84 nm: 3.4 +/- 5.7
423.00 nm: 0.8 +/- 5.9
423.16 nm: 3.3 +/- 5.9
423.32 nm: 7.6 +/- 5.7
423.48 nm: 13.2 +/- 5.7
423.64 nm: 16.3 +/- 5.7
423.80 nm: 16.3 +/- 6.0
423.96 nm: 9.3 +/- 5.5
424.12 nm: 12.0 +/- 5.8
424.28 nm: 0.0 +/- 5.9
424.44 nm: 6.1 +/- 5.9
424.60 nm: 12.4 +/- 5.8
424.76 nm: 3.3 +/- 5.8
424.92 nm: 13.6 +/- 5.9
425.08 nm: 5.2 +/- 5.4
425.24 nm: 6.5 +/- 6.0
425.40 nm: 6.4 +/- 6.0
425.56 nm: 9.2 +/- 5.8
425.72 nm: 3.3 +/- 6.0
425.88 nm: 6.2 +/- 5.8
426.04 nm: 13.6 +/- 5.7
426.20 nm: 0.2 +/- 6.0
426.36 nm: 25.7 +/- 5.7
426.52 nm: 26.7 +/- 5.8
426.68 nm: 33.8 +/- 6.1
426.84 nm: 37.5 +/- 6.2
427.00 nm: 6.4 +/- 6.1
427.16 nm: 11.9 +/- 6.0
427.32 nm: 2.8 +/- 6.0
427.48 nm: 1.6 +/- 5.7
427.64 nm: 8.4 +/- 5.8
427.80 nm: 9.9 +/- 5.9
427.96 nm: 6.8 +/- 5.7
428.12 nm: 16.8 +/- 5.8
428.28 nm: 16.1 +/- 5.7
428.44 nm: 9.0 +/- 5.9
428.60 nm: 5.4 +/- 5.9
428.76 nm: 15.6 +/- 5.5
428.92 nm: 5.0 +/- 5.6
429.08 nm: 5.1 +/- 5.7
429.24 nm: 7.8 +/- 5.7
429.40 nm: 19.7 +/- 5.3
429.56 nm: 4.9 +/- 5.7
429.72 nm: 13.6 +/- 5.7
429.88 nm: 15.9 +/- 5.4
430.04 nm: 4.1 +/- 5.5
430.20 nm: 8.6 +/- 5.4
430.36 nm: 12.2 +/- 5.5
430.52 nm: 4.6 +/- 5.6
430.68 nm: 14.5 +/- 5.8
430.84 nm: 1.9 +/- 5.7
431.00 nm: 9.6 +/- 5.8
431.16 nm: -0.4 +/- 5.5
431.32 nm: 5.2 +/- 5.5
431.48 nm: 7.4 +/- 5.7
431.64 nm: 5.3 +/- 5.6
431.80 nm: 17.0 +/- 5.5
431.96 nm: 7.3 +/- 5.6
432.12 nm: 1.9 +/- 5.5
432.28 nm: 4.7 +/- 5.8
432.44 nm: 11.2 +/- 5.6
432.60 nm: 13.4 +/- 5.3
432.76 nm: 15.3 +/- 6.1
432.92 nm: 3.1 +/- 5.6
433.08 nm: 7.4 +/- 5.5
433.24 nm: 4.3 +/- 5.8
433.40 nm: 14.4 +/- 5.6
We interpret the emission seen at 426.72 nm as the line [O II]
